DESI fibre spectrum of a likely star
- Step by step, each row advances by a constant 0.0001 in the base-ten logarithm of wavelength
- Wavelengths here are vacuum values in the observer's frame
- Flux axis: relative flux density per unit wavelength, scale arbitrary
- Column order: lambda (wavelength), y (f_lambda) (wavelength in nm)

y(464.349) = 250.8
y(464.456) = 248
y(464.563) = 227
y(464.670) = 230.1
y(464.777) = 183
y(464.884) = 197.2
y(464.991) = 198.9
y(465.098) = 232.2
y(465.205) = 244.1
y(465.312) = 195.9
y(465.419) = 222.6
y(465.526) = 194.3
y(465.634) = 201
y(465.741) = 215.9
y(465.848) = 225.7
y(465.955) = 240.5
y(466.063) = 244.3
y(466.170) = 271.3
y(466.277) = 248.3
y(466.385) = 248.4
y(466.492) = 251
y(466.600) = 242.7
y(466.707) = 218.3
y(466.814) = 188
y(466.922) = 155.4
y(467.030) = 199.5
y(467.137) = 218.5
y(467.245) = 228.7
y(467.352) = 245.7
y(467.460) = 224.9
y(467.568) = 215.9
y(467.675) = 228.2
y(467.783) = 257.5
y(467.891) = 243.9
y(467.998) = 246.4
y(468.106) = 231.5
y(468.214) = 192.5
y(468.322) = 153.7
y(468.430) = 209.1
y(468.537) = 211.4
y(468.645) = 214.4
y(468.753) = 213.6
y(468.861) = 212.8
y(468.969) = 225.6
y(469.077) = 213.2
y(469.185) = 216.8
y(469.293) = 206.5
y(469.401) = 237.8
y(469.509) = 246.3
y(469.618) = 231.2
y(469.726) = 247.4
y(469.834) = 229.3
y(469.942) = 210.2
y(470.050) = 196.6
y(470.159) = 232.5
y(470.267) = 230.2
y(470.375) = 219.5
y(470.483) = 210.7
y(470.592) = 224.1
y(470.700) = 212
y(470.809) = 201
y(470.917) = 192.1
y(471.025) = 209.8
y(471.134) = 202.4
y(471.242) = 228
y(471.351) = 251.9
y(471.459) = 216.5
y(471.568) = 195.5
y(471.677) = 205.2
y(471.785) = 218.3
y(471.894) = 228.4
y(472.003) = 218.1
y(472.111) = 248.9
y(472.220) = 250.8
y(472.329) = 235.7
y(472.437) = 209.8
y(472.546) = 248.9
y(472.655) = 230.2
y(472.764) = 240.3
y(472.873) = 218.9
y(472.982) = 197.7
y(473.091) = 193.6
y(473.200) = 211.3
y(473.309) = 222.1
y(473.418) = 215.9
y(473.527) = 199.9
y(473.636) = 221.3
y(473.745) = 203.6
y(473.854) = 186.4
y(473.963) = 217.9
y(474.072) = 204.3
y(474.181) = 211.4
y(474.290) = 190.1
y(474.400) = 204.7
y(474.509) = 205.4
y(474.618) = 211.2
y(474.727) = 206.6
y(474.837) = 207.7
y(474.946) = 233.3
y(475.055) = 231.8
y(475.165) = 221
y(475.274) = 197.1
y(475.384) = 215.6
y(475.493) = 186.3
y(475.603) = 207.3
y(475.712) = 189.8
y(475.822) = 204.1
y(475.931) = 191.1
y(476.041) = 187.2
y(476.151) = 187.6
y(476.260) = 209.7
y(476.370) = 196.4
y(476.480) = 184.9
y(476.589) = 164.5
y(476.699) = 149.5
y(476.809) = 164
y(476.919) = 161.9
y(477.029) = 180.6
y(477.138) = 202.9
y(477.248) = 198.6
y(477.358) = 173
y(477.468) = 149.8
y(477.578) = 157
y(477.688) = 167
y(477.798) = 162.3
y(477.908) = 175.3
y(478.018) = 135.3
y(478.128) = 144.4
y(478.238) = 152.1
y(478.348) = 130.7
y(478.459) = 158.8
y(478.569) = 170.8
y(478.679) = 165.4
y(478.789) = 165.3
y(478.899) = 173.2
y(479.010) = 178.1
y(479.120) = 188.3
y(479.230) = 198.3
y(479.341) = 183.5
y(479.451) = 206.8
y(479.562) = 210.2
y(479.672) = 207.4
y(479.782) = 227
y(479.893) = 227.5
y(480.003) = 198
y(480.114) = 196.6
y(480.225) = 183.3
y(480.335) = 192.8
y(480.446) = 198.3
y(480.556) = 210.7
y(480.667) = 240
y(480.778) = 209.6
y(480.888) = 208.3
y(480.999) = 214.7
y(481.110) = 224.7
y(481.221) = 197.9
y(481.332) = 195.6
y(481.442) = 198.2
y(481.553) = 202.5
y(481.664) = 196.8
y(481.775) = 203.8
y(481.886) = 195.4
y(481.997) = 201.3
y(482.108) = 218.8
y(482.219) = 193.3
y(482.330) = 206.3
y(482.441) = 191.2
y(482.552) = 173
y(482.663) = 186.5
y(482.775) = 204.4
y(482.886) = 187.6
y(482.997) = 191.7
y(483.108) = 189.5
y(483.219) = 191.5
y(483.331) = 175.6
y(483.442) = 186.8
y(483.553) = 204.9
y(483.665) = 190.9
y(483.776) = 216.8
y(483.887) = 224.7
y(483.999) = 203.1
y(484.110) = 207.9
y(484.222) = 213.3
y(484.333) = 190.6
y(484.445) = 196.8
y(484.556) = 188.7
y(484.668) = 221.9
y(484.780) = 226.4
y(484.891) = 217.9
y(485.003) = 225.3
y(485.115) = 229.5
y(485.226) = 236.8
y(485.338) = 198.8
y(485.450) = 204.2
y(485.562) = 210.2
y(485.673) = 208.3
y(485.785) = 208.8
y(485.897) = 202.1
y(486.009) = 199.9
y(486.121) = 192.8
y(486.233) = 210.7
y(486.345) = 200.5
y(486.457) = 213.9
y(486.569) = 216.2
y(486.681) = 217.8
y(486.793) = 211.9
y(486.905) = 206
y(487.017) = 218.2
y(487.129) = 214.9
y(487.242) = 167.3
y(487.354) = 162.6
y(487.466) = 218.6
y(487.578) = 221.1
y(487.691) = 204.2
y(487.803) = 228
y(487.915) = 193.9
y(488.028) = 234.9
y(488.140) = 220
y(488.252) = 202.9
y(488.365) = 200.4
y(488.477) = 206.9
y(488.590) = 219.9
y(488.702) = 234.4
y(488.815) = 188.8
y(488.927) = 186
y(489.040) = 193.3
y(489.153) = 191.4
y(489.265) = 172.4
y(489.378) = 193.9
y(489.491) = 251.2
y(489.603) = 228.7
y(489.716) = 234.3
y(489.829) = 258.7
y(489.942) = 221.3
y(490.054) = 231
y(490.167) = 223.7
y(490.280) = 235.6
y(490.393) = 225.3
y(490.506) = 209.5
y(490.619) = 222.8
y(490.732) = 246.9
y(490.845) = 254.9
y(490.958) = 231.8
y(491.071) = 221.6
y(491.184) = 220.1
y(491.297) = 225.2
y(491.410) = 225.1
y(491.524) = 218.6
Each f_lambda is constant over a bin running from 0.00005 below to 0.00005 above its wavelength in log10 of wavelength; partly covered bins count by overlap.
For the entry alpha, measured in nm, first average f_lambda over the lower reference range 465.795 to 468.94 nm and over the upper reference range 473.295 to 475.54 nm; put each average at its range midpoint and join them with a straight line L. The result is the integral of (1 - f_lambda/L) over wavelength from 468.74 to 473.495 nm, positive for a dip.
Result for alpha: -0.105 nm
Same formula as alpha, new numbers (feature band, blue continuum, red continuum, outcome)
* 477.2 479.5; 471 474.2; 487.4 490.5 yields 0.52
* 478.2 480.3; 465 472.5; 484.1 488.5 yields 0.28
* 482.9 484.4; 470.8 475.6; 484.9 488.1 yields 0.08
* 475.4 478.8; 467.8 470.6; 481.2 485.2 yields 0.58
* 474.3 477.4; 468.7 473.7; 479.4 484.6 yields 0.25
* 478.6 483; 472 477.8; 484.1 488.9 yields 0.14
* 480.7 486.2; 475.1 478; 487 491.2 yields -0.07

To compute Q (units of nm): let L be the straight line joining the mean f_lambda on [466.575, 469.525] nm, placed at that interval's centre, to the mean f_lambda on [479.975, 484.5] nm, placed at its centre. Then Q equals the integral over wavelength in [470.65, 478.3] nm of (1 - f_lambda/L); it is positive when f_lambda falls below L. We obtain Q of 0.33 nm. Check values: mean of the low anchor 217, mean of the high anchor 200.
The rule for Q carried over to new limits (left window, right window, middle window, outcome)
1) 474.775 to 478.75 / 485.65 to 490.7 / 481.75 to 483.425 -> 0.02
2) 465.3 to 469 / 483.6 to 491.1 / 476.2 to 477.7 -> 0.28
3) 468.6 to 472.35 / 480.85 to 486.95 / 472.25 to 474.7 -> 0.05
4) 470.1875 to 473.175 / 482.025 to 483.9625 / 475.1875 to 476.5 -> 0.09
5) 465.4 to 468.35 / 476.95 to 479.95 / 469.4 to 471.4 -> -0.11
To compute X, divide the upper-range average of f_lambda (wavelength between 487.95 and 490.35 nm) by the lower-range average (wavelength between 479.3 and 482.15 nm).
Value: 1.05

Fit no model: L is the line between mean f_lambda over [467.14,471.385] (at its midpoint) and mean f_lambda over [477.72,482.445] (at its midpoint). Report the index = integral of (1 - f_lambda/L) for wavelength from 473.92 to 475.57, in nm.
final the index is -0.03 nm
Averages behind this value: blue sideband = 220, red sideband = 192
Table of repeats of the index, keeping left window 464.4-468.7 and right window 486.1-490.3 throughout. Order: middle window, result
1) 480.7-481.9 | 0.051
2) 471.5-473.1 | -0.036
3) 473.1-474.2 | 0.047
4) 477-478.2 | 0.271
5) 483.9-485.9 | 0.015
